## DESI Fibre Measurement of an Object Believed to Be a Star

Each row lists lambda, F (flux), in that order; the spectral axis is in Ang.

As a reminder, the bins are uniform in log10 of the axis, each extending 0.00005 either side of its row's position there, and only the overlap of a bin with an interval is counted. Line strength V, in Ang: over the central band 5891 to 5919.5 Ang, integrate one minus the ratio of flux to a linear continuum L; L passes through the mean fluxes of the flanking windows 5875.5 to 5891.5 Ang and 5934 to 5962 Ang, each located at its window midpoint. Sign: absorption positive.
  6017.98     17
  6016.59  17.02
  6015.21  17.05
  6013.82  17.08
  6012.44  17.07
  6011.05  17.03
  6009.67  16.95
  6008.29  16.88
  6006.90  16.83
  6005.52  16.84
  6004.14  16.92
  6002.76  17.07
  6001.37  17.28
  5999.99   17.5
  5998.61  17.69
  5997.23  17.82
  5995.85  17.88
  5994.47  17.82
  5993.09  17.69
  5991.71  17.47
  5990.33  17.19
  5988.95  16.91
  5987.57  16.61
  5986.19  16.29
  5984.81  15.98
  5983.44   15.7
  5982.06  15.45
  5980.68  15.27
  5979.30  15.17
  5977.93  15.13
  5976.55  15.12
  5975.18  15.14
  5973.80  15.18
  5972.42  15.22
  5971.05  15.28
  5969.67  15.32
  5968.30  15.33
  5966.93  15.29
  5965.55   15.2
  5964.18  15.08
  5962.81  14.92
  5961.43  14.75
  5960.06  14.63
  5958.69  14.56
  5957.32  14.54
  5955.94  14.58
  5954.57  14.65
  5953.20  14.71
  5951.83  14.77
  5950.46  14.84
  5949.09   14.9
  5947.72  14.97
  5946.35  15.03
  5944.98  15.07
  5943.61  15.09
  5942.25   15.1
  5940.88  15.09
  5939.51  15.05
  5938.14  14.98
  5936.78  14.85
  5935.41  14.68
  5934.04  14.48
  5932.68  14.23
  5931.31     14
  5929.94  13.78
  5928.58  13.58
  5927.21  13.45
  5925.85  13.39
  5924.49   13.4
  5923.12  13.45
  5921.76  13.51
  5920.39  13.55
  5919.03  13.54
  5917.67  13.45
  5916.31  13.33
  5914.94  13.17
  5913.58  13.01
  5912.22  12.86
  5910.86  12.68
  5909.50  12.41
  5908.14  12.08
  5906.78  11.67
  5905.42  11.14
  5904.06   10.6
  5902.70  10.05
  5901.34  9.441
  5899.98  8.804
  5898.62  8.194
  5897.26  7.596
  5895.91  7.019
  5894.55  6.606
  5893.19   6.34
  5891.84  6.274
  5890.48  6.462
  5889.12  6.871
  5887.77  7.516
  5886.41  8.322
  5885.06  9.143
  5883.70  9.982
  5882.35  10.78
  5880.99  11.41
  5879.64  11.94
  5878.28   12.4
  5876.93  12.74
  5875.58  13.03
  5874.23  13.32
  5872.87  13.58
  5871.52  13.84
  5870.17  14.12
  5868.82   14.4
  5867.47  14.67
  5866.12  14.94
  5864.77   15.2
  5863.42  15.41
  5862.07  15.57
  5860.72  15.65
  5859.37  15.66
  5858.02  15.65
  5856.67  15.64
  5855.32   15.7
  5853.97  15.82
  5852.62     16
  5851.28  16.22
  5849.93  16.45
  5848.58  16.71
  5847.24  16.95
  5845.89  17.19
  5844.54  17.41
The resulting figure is 3.0 Ang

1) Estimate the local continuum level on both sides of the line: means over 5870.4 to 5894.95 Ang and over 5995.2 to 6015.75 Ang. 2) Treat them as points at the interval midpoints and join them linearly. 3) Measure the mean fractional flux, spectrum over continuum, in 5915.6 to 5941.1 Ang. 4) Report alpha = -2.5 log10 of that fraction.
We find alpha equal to -0.097 mag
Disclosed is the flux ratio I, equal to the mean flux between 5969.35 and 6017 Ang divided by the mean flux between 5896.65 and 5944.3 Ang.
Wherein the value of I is 1.3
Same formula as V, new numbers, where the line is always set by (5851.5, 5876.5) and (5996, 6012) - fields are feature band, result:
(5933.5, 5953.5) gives 1.6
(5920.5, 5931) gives 1.6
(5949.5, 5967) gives 1.8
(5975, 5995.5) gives 0.8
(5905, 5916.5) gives 2.3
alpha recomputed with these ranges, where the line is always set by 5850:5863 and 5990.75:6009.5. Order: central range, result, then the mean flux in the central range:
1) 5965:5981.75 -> 0.124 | 15.2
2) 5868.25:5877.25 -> 0.174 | 13.6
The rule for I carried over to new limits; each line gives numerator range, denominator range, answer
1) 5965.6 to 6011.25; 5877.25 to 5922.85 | 1.57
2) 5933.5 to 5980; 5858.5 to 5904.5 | 1.34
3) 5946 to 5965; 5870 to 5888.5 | 1.29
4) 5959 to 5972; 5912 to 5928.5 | 1.13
